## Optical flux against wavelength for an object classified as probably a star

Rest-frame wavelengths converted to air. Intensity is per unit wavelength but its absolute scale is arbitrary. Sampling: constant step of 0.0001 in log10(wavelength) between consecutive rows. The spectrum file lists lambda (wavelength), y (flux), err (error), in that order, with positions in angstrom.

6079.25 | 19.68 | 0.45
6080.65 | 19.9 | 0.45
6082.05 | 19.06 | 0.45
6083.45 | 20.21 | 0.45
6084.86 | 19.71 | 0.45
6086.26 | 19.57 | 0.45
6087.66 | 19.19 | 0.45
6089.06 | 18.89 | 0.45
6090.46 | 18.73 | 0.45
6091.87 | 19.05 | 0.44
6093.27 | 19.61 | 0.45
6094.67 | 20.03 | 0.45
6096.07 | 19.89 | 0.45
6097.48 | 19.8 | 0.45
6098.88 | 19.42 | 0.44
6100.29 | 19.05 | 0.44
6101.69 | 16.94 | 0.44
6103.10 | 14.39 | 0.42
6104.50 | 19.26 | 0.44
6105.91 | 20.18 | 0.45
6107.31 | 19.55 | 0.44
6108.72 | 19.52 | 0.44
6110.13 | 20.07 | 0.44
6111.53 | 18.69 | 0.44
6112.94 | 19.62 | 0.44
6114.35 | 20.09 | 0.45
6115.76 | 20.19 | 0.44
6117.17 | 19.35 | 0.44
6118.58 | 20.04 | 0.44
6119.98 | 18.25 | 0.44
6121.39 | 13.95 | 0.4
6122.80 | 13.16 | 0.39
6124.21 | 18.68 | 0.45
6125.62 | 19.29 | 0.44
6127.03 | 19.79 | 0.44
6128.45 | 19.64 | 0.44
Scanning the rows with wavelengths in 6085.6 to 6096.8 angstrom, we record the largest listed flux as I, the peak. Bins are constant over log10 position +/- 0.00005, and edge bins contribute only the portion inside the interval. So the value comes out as 20.03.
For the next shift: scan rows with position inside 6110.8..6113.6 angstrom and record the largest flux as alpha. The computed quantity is 19.62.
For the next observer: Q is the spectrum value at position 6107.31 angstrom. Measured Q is 19.55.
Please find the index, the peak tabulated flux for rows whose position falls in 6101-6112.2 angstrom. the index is 20.18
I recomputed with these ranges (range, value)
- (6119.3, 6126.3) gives 19.29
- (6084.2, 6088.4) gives 19.71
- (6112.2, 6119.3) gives 20.19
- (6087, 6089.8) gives 19.19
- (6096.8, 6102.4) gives 19.8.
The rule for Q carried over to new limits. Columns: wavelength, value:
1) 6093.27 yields 19.61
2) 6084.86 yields 19.71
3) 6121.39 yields 13.95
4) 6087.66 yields 19.19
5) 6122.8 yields 13.16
